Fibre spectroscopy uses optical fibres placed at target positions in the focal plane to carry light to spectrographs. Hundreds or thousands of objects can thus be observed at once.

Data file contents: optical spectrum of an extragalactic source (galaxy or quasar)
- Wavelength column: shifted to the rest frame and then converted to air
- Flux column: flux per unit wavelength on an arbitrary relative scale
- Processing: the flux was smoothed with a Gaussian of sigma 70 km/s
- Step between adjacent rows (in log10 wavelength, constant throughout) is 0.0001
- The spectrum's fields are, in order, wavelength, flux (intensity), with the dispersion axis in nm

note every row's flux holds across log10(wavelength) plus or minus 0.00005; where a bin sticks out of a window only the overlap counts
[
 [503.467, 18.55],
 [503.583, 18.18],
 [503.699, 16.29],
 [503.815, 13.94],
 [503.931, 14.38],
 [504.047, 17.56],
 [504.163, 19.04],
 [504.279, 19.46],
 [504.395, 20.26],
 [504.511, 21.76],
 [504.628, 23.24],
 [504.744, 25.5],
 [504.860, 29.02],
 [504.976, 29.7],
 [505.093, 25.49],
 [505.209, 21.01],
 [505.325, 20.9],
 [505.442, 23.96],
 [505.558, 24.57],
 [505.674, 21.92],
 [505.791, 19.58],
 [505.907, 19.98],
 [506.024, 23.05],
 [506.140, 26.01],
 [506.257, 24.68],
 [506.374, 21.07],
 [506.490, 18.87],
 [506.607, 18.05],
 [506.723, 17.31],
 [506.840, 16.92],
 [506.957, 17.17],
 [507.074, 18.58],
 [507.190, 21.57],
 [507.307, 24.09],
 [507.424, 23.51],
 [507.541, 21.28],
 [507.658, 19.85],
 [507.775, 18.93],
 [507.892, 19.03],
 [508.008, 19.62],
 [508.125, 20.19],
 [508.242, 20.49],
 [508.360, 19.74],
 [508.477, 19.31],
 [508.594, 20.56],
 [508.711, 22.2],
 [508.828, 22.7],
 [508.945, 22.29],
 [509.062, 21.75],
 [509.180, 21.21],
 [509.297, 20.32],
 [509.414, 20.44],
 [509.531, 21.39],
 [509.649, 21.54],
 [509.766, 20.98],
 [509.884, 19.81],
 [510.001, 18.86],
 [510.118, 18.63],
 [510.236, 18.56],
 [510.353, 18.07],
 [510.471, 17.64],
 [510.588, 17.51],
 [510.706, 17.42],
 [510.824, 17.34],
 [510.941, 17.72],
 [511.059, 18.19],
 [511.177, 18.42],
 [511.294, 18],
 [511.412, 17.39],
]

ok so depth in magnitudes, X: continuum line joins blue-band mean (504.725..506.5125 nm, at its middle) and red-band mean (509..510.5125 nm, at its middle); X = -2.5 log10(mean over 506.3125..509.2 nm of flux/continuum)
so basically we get 0.072 mag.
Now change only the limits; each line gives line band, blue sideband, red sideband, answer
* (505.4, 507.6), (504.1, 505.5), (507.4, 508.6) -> 0.02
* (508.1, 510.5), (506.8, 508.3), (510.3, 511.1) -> -0.09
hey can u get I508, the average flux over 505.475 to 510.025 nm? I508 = 20.8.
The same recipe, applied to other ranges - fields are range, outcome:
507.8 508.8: 20.2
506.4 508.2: 19.7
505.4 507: 20.9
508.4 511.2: 19.7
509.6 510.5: 19.3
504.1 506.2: 23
